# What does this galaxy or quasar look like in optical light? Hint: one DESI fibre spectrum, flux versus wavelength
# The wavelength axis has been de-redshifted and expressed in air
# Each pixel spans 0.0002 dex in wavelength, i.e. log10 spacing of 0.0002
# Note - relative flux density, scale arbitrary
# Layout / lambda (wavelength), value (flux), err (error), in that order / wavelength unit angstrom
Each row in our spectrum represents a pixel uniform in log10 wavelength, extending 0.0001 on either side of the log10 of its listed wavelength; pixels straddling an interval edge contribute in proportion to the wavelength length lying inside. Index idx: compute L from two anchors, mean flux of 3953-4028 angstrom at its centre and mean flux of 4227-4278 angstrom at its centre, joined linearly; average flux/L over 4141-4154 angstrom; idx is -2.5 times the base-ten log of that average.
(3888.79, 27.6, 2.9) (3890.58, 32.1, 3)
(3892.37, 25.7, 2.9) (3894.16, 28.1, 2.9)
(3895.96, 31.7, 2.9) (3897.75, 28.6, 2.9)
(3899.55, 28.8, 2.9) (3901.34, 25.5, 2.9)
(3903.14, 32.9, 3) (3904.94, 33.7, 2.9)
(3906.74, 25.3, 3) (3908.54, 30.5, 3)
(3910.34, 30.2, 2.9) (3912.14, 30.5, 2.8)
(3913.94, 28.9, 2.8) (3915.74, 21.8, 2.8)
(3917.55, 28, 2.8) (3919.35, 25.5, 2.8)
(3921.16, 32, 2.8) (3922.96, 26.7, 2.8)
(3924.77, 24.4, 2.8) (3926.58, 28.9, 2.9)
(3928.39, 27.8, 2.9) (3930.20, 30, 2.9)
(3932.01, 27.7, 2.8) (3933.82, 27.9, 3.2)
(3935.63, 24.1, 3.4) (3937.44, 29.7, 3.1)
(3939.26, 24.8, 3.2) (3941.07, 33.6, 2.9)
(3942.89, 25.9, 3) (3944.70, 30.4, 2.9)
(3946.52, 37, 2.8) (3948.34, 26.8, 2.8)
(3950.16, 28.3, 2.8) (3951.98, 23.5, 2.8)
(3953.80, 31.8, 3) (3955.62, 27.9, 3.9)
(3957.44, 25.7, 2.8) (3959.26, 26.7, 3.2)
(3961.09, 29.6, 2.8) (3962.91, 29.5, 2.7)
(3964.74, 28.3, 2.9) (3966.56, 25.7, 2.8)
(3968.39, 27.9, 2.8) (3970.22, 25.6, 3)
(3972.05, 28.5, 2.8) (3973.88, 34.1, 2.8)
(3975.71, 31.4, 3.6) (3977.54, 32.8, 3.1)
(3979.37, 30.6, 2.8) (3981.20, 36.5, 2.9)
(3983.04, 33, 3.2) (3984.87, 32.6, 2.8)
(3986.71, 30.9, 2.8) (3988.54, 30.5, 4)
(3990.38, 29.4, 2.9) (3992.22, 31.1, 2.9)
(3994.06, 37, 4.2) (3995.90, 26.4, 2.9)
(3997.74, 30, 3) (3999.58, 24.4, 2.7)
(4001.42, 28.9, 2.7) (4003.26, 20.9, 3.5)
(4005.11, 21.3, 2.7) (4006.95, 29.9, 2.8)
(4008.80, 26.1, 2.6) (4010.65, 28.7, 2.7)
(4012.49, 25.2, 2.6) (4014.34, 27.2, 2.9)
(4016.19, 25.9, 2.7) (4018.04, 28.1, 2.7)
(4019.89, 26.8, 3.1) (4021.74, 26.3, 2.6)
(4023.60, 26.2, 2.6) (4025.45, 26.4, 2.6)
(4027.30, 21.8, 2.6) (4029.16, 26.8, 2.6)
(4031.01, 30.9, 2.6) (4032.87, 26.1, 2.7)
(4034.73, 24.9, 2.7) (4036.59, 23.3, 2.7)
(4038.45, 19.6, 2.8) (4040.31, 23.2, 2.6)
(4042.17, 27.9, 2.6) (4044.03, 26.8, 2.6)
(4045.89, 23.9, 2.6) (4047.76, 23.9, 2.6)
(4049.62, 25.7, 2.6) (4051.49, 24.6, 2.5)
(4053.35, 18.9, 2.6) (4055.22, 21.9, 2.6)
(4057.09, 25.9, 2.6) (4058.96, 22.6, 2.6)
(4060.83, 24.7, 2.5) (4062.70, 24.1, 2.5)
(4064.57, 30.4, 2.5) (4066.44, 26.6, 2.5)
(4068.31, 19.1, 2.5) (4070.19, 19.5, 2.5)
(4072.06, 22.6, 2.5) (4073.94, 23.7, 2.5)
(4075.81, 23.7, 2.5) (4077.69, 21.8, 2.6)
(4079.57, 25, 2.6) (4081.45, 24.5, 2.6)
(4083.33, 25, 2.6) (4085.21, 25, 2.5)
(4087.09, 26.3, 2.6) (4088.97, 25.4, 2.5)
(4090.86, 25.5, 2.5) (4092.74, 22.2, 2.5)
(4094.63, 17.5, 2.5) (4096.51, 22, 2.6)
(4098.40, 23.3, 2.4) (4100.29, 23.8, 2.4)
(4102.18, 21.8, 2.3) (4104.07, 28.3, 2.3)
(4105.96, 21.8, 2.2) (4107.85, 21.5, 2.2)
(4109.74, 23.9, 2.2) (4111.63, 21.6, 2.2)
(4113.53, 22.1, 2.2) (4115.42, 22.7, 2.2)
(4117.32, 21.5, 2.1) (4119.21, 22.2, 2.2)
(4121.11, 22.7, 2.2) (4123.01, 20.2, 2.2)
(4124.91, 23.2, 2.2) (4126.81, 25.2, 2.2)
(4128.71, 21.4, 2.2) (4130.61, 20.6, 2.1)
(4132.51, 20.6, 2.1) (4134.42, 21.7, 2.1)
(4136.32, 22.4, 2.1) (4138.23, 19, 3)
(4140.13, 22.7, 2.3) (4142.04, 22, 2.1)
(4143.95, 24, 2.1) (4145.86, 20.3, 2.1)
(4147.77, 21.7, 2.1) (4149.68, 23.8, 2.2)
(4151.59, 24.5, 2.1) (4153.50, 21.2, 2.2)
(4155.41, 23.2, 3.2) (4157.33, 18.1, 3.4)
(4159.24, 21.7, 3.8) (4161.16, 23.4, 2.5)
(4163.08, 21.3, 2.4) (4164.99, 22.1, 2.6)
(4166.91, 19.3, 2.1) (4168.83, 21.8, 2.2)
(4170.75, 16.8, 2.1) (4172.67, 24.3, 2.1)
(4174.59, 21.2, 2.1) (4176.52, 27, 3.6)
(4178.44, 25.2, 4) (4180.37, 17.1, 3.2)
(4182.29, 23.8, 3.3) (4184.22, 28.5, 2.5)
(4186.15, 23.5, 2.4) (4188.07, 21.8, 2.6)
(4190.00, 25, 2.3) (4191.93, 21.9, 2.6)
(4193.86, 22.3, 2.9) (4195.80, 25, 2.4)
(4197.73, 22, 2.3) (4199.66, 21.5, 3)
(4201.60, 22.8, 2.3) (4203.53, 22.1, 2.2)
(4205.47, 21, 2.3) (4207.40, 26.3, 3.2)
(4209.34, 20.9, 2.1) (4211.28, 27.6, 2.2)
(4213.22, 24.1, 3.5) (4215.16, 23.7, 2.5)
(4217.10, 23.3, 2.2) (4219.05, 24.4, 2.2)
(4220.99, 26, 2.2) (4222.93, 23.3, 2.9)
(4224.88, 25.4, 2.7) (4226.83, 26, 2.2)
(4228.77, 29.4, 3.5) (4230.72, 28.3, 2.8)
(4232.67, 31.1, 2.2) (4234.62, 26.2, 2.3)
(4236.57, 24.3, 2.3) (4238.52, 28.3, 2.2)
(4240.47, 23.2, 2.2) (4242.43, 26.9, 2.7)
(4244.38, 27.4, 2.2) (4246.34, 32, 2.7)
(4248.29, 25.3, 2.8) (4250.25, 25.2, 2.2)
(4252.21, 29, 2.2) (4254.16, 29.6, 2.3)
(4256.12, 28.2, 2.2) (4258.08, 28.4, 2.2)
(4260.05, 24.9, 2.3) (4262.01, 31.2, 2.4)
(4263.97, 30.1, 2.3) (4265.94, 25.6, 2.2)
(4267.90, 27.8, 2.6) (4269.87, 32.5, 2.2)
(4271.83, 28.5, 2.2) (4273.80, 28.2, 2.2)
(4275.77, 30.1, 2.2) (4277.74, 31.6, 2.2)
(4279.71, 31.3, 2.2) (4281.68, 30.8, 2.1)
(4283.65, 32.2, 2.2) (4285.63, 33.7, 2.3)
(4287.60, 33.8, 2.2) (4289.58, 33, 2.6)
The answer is 0.25 mag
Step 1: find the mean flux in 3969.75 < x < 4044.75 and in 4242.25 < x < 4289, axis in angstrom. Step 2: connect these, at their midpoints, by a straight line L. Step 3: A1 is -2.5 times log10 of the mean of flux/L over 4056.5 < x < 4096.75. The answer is 0.19 mag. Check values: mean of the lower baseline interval 27.9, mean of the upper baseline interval 29.4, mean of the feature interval 23.8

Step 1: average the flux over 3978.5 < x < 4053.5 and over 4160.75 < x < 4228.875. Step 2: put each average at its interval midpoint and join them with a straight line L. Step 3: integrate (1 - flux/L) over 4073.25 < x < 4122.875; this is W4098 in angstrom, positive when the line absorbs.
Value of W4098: 4.2 angstrom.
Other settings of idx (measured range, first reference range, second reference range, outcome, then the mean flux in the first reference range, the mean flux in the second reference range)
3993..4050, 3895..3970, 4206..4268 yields 0.07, 28.4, 26.6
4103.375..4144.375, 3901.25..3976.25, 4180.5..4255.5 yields 0.18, 28.5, 25.2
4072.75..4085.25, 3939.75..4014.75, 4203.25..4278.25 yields 0.18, 29.1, 26.9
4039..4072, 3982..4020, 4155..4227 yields 0.12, 28.4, 23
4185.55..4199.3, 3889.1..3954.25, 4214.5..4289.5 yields 0.22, 28.6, 28.2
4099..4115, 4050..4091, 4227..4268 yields 0.07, 23.9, 27.7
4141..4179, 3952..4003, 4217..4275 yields 0.26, 29.7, 27.4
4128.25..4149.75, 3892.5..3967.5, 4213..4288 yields 0.29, 28.4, 28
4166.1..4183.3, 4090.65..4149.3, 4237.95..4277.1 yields 0.13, 22.2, 28.2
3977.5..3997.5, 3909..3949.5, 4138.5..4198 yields -0.18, 28.3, 22.4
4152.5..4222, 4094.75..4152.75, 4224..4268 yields 0.10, 22.3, 27.6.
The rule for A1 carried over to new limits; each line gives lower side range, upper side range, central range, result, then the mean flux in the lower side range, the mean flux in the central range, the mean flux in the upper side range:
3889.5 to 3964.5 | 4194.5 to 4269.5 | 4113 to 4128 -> 0.20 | 28.5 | 22.5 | 26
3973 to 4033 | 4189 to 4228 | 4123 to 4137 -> 0.16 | 28.6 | 22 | 23.8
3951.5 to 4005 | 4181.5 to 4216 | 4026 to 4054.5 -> 0.13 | 29.3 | 24.6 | 23.5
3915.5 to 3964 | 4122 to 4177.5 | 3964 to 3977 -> -0.07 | 28.1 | 28.9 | 21.9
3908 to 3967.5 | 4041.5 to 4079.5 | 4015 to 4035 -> -0.05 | 28.2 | 26.4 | 23.9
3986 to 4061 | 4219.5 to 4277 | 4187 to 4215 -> 0.18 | 26.1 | 23.2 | 27.7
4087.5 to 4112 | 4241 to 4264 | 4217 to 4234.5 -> 0.03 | 23.1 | 26.5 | 28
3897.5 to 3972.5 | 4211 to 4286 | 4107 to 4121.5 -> 0.25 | 28.3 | 22.3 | 27.8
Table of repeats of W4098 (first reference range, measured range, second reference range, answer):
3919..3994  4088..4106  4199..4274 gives 3.0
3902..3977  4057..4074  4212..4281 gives 2.6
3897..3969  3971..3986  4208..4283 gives -2.2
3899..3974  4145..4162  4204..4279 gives 3.3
